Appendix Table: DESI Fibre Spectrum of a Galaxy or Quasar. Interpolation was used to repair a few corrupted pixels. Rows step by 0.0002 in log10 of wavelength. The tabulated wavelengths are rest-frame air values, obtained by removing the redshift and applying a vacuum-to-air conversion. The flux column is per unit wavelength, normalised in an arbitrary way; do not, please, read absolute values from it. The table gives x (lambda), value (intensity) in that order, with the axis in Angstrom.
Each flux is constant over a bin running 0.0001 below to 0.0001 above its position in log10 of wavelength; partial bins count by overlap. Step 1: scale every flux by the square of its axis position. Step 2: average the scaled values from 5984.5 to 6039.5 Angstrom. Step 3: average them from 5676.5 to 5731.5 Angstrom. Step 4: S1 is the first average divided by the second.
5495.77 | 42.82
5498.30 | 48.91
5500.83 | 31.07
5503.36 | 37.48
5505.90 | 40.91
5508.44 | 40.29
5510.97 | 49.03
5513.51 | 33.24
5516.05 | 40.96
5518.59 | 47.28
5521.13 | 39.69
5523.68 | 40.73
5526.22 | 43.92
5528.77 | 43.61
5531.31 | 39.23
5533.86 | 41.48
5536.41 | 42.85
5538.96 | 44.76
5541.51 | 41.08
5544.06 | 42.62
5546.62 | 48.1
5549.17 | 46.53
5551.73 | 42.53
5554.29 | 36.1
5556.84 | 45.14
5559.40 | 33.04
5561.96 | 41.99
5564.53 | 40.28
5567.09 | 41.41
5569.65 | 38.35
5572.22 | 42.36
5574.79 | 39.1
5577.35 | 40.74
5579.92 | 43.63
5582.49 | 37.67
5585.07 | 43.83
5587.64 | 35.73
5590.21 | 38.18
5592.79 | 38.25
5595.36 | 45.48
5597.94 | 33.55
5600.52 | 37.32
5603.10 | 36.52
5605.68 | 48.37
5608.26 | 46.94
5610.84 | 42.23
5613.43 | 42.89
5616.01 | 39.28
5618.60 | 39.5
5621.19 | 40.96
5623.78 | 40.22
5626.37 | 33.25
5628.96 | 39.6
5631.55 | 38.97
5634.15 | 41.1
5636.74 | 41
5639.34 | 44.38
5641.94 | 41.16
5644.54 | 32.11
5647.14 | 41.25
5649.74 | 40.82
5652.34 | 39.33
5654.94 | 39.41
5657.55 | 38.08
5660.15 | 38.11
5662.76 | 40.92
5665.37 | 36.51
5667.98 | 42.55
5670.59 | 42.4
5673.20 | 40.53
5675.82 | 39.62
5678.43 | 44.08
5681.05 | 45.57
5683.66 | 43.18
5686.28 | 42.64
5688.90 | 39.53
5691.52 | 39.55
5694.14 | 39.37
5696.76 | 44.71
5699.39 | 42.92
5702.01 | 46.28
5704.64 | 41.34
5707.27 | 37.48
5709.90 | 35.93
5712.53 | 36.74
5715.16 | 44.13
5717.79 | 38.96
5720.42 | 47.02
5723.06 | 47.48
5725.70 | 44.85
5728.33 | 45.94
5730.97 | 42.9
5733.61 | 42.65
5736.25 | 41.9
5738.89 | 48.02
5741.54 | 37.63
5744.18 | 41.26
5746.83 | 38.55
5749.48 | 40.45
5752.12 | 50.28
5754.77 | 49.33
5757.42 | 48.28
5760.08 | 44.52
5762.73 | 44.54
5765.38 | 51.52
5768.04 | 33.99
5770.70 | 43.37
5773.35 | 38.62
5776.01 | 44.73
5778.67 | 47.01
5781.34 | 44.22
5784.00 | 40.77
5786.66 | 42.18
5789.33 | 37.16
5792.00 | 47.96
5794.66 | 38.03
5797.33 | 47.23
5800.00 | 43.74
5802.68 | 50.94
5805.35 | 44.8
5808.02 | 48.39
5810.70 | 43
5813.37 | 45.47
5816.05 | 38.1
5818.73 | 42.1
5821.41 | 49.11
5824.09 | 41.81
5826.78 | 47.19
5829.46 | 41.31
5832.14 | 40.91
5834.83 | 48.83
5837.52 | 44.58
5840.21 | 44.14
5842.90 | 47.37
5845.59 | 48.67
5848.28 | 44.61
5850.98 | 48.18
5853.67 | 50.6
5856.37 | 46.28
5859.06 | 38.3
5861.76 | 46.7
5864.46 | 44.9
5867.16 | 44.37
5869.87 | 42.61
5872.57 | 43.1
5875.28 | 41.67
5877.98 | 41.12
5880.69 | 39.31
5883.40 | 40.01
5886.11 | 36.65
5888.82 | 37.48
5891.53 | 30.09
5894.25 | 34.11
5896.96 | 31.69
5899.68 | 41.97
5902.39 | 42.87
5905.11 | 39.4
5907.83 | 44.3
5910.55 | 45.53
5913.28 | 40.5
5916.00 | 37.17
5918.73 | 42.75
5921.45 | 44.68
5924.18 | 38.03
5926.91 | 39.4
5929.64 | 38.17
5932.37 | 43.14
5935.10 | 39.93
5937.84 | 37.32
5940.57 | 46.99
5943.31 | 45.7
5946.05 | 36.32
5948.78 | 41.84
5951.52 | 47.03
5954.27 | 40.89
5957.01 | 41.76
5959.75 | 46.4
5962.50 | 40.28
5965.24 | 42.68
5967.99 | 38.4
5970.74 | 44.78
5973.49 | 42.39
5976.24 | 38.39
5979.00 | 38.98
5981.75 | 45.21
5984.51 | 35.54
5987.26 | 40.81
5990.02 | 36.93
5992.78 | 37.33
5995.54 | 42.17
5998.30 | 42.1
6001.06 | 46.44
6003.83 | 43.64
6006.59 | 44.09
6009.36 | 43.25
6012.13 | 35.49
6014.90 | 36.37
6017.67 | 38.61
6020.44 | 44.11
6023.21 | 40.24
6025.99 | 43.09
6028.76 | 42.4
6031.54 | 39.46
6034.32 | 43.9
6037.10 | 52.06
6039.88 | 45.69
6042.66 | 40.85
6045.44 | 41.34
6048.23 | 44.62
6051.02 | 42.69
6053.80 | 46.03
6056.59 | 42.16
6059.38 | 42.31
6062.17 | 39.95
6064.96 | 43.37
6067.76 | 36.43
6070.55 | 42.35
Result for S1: 1.09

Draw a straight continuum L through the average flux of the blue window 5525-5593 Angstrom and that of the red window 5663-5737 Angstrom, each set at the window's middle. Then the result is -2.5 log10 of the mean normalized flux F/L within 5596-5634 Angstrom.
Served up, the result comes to 0.04 mag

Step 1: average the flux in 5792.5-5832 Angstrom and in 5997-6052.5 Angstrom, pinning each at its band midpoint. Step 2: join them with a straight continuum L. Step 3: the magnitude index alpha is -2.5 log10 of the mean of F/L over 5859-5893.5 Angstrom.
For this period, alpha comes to 0.09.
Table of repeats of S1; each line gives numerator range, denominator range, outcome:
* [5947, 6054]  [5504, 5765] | 1.15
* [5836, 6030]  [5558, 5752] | 1.12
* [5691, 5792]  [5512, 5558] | 1.09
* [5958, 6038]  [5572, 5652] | 1.18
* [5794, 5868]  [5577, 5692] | 1.19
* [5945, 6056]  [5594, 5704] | 1.16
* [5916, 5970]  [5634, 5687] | 1.13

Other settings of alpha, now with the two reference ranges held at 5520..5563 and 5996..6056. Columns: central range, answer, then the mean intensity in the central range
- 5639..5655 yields 0.07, 39.5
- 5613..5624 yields 0.04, 40.4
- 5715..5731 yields -0.06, 44.6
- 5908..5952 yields 0.03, 41.5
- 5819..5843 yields -0.06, 44.8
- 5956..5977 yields 0.02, 42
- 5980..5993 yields 0.09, 39.3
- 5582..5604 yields 0.09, 38.6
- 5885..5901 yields 0.20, 35.3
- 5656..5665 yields 0.09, 38.8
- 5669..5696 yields 0.01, 41.7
